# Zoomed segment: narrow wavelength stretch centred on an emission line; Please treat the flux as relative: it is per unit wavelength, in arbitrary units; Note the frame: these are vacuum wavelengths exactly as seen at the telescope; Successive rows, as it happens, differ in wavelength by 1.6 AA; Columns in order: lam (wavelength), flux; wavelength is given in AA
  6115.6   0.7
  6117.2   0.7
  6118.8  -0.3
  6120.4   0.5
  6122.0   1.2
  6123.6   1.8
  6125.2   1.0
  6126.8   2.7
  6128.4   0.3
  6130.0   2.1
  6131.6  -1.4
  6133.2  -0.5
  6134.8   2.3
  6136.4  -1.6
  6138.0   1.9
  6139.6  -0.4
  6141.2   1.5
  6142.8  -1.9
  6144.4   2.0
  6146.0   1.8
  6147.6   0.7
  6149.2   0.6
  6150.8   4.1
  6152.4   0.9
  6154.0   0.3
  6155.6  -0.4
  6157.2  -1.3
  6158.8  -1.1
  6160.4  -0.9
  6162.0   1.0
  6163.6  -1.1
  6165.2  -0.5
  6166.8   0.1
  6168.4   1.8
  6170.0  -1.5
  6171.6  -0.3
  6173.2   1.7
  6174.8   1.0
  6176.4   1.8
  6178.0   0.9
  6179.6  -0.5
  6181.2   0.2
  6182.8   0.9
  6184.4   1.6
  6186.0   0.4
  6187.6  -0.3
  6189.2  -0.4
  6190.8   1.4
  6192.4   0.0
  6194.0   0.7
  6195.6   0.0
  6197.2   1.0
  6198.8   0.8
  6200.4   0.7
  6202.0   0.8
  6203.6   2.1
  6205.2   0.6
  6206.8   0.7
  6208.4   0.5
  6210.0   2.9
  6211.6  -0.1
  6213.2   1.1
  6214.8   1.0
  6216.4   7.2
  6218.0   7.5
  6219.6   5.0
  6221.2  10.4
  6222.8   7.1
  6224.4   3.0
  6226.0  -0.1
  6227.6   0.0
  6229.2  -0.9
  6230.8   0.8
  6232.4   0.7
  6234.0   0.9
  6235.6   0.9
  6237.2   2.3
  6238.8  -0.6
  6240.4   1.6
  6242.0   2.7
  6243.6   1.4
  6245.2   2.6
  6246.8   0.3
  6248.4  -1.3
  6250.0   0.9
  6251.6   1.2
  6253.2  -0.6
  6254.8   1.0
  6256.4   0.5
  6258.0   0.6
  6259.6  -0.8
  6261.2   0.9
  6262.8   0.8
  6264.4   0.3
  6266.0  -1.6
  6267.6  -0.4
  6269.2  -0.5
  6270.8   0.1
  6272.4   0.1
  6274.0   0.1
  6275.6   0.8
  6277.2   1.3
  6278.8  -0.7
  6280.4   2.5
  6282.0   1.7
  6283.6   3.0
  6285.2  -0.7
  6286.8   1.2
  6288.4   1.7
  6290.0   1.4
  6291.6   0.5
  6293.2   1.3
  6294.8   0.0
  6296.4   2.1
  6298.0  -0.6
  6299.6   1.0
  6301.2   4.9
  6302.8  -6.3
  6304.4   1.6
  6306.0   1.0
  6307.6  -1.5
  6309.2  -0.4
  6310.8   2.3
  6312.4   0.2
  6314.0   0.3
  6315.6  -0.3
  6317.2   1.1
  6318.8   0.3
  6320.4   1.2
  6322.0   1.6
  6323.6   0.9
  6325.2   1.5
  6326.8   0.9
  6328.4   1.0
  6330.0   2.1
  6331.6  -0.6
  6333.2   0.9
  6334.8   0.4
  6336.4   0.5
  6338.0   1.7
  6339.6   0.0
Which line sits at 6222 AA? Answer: [O II]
